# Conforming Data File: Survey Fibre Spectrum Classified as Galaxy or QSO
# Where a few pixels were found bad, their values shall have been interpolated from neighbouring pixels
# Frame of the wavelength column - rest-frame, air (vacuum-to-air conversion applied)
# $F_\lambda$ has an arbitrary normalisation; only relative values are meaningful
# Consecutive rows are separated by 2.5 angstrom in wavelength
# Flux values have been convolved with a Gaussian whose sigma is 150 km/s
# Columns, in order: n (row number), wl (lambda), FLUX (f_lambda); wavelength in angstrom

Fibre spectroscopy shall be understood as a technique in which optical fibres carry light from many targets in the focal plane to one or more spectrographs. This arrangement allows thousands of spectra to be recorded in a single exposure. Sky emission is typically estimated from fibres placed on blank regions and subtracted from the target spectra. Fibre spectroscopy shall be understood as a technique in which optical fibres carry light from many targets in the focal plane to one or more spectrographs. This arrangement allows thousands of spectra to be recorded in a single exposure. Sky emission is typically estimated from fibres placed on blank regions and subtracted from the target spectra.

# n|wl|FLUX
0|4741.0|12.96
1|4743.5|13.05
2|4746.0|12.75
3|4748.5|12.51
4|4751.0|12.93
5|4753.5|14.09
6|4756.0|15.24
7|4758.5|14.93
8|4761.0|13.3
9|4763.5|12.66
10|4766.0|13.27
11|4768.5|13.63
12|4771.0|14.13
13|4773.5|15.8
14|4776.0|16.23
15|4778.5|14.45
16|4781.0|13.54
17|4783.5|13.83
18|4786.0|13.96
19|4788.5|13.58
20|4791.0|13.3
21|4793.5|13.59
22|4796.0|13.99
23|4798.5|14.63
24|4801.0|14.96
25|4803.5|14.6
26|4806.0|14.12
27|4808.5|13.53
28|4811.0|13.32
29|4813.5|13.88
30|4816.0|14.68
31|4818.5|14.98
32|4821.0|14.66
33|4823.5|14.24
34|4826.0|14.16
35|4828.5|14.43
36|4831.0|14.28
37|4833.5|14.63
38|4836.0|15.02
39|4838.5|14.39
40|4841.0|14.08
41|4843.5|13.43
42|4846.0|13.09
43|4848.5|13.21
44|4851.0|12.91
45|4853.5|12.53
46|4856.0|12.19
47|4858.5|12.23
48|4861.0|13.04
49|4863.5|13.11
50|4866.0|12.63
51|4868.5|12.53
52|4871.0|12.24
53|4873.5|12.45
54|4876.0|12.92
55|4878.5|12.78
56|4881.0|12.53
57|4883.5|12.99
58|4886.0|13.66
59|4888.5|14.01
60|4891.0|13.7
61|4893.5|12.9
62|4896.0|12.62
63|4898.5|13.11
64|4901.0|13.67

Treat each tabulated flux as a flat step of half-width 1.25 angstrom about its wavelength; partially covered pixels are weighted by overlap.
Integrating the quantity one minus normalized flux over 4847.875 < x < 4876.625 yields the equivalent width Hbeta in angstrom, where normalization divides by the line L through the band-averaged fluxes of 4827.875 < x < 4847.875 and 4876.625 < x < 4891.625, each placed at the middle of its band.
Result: 2.1 angstrom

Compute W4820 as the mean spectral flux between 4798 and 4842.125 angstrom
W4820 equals 14.4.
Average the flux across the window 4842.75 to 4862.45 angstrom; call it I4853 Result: 12.8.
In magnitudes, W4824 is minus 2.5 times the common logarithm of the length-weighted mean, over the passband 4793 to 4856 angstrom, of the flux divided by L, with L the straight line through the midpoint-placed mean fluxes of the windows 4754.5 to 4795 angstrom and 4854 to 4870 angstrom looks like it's -0.06 mag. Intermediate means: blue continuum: 14.1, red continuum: 12.6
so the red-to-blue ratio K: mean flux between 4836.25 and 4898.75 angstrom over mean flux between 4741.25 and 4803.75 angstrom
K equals 0.9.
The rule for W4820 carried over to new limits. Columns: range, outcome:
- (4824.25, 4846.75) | 14.2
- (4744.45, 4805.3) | 14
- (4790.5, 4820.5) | 14.2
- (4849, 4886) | 12.7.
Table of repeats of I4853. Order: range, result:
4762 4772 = 13.4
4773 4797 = 14.2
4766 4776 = 14.6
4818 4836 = 14.5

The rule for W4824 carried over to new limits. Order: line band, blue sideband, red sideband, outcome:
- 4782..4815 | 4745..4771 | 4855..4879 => -0.059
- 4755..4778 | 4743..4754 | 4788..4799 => -0.081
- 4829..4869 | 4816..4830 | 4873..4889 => 0.039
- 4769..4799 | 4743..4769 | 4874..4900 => -0.064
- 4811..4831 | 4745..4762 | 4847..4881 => -0.102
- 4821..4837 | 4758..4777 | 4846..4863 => -0.103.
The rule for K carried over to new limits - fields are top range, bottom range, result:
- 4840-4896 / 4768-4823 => 0.91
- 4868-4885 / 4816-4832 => 0.87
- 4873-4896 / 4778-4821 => 0.93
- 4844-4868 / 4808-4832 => 0.90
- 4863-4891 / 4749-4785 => 0.92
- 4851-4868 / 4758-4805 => 0.90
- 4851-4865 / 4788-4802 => 0.90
